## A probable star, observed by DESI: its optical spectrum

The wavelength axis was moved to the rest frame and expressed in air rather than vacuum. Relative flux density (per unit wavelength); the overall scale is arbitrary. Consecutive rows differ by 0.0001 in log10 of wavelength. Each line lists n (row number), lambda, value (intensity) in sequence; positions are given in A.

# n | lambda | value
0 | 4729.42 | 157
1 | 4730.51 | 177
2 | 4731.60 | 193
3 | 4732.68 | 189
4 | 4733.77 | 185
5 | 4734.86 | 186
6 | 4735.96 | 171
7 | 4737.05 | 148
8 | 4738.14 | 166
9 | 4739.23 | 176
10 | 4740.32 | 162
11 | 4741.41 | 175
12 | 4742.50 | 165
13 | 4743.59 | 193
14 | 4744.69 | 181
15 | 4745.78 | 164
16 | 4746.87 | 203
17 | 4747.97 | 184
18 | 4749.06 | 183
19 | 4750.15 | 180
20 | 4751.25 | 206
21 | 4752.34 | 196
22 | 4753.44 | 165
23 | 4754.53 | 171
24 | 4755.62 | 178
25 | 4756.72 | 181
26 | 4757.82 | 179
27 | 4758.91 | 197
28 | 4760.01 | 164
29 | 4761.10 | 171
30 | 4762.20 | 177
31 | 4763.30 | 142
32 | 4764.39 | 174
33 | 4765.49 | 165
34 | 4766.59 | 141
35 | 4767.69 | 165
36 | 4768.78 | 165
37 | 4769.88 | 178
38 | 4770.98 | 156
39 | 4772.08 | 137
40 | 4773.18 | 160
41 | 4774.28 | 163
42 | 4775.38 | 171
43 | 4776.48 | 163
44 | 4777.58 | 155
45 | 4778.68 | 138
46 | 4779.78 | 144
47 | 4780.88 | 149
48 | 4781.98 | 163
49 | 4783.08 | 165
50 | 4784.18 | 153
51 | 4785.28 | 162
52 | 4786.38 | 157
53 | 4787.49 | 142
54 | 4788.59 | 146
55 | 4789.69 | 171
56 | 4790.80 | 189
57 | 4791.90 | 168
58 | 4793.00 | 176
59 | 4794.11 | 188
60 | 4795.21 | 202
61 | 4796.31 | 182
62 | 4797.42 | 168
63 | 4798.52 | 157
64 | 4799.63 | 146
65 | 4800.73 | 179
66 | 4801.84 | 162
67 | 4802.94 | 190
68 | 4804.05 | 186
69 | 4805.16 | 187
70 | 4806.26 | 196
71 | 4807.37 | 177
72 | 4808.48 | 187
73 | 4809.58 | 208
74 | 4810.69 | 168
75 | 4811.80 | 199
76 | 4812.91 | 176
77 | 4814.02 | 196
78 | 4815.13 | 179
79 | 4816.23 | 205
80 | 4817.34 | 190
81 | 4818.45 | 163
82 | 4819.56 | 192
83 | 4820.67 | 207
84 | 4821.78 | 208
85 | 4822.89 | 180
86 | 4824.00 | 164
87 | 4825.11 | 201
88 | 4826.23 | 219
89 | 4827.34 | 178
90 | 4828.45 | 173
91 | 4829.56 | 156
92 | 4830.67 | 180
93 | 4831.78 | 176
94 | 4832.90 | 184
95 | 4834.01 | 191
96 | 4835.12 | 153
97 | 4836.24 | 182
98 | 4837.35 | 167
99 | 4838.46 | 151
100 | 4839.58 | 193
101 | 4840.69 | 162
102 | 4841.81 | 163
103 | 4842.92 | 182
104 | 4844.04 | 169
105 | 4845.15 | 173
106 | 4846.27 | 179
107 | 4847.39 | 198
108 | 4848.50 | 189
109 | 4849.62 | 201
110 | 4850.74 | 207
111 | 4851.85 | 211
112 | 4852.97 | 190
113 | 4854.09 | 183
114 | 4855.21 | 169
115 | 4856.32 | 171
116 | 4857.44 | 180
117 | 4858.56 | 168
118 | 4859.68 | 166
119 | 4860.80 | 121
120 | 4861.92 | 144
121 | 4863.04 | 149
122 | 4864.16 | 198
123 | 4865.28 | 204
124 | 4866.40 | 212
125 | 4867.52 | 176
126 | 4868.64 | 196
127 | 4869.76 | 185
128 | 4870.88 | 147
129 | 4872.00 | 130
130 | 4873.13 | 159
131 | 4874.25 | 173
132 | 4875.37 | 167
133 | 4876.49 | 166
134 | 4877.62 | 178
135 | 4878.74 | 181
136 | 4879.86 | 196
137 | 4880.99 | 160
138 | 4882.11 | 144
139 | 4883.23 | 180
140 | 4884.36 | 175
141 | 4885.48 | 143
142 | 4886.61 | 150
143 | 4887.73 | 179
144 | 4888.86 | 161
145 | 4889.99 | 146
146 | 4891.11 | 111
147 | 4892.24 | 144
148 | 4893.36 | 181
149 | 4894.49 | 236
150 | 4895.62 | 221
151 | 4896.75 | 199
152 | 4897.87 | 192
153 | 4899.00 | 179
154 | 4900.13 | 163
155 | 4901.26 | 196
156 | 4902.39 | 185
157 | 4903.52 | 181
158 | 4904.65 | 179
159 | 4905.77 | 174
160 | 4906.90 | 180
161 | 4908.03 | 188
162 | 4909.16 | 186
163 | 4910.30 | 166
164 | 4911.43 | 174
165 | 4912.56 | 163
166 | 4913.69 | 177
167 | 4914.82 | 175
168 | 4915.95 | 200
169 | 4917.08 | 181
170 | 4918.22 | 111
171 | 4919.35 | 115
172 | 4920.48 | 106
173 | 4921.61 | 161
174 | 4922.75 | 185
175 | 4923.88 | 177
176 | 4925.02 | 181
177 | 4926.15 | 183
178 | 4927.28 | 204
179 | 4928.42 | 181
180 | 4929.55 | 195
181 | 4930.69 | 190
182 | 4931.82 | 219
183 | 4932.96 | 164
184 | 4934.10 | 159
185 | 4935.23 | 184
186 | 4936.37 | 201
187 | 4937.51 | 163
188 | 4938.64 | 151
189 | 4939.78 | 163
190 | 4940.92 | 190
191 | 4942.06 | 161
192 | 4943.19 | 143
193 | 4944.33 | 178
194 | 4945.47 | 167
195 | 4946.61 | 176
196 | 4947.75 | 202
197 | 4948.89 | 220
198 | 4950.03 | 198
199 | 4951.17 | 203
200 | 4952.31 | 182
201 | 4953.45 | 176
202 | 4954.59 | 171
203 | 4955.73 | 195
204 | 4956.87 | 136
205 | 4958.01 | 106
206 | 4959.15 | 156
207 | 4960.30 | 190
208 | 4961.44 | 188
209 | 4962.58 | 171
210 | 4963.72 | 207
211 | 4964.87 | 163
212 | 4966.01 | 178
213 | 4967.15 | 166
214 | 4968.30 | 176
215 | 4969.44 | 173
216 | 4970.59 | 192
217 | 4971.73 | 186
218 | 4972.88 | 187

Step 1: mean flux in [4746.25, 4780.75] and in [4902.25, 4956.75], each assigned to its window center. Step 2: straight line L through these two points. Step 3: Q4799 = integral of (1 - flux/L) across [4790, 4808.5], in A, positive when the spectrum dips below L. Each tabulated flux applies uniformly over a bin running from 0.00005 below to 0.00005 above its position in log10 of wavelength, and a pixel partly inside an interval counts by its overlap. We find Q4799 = -0.9 A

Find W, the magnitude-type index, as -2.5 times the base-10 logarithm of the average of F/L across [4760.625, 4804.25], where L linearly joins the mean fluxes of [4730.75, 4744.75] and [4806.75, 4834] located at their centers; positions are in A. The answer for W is 0.11 mag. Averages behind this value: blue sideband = 176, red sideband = 186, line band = 164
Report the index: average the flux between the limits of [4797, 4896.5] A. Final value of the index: 177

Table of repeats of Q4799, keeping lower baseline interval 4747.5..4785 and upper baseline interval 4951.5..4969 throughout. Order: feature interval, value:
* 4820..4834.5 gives -1.5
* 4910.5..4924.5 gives 0.8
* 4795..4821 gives -2.3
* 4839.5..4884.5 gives -1.7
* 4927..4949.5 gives -1.3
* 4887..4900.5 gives -0.5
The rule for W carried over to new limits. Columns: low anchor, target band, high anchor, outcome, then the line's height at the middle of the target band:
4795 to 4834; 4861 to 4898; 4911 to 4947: 0.03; 176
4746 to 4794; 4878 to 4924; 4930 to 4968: 0.02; 174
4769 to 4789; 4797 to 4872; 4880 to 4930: -0.11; 163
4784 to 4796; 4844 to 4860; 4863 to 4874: -0.06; 175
